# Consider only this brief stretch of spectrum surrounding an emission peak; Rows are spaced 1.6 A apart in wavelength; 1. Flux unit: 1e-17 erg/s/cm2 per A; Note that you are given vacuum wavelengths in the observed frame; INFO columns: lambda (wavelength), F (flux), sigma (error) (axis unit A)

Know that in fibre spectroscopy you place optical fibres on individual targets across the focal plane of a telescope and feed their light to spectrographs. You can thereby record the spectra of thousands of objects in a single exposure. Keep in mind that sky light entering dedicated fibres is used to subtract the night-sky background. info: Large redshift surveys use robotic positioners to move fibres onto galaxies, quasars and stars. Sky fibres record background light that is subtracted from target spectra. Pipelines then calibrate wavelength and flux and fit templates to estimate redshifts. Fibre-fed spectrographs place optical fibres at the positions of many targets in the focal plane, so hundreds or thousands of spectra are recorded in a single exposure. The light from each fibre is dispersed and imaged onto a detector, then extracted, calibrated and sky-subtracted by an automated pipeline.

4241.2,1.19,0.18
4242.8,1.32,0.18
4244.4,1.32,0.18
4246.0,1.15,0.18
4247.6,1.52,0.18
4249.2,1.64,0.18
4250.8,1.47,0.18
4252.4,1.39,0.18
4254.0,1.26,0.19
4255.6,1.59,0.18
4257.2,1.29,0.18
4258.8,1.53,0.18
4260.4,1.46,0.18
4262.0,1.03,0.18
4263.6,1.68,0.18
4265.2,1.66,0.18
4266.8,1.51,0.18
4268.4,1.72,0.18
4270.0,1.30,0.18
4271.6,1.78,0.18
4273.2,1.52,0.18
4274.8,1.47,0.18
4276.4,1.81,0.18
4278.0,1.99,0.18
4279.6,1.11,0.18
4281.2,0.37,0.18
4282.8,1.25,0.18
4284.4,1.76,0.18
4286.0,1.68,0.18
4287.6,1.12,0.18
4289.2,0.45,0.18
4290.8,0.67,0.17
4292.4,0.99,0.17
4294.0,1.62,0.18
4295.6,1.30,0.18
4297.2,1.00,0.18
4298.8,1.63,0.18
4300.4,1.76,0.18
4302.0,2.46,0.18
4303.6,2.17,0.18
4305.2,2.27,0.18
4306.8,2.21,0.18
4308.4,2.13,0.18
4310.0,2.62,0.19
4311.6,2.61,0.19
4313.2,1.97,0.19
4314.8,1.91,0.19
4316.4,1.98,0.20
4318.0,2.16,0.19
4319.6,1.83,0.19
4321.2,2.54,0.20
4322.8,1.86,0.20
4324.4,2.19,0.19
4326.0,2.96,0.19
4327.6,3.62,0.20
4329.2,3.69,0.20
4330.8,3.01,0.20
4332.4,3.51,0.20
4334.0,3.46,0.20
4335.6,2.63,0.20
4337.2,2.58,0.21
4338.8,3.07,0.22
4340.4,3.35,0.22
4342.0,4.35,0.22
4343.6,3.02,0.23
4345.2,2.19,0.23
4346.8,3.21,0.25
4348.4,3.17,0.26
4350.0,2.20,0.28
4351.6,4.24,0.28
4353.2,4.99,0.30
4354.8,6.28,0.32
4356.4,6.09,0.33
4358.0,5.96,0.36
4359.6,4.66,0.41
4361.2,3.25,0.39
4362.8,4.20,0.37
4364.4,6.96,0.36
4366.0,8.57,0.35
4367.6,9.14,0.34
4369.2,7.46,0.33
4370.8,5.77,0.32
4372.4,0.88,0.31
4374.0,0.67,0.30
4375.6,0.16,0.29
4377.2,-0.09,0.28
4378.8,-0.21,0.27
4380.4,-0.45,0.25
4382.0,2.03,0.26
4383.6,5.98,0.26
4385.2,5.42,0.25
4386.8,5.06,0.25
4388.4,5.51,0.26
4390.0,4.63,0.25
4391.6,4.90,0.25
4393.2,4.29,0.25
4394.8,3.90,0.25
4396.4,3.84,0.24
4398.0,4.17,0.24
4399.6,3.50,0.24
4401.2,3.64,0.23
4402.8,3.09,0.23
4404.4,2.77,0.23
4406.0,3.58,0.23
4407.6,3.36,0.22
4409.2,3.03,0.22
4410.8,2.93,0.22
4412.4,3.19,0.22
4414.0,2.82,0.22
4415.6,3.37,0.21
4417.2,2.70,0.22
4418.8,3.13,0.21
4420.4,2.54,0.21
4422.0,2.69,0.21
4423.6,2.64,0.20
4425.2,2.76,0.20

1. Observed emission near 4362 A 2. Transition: Lyman alpha 1216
